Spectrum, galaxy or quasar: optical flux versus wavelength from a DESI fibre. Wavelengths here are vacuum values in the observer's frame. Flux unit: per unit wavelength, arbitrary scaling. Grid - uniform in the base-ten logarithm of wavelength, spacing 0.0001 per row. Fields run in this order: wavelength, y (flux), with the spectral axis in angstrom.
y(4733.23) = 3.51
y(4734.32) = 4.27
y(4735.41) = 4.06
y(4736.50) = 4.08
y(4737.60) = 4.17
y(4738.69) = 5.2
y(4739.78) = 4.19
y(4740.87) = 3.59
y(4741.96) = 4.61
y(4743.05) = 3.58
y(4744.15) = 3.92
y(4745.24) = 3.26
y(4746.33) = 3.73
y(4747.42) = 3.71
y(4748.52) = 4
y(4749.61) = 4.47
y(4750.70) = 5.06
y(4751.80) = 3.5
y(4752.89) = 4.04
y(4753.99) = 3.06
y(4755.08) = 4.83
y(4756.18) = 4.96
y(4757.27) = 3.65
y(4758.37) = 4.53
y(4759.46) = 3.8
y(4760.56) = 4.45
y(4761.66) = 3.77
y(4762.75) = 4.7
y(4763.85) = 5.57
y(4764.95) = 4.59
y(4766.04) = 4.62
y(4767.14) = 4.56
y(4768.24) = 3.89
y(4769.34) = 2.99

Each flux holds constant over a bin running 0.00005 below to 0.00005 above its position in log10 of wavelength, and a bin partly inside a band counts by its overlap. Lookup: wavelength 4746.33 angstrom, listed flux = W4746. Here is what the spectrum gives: 3.73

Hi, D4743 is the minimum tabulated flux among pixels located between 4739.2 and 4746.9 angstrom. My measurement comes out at 3.26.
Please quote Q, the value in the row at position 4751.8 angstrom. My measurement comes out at 3.5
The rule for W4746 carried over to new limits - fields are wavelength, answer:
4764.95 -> 4.59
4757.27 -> 3.65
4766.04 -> 4.62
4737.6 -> 4.17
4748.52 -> 4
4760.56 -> 4.45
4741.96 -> 4.61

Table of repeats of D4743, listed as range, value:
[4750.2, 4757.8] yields 3.06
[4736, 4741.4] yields 3.59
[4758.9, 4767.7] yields 3.77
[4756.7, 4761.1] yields 3.65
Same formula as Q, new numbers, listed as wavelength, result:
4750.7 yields 5.06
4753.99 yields 3.06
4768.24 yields 3.89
